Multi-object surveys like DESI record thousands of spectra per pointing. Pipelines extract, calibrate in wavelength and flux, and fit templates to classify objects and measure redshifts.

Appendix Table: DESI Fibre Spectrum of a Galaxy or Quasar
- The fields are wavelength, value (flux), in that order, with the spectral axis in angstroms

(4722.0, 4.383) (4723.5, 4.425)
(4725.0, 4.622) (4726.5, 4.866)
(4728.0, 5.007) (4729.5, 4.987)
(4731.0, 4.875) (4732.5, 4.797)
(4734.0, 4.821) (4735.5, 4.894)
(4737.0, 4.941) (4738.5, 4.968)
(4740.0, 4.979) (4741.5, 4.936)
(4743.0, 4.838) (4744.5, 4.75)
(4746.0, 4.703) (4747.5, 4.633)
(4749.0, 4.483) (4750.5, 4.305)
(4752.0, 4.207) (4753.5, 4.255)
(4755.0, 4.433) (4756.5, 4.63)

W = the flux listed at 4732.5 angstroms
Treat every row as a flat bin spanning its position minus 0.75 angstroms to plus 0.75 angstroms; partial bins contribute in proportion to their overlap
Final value 4.797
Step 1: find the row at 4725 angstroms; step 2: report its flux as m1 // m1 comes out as 4.622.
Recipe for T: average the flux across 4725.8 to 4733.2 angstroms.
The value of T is 4.91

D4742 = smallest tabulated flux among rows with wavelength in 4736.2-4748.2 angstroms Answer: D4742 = 4.633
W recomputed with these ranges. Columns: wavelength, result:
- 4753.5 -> 4.255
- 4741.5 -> 4.936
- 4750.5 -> 4.305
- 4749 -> 4.483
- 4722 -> 4.383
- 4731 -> 4.875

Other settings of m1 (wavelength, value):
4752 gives 4.207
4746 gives 4.703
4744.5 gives 4.75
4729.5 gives 4.987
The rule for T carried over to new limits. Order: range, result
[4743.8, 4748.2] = 4.7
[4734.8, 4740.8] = 4.95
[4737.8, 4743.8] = 4.93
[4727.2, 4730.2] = 4.99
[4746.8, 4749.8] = 4.55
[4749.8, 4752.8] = 4.26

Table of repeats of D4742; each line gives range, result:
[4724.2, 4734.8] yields 4.622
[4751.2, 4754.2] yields 4.207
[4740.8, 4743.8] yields 4.838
